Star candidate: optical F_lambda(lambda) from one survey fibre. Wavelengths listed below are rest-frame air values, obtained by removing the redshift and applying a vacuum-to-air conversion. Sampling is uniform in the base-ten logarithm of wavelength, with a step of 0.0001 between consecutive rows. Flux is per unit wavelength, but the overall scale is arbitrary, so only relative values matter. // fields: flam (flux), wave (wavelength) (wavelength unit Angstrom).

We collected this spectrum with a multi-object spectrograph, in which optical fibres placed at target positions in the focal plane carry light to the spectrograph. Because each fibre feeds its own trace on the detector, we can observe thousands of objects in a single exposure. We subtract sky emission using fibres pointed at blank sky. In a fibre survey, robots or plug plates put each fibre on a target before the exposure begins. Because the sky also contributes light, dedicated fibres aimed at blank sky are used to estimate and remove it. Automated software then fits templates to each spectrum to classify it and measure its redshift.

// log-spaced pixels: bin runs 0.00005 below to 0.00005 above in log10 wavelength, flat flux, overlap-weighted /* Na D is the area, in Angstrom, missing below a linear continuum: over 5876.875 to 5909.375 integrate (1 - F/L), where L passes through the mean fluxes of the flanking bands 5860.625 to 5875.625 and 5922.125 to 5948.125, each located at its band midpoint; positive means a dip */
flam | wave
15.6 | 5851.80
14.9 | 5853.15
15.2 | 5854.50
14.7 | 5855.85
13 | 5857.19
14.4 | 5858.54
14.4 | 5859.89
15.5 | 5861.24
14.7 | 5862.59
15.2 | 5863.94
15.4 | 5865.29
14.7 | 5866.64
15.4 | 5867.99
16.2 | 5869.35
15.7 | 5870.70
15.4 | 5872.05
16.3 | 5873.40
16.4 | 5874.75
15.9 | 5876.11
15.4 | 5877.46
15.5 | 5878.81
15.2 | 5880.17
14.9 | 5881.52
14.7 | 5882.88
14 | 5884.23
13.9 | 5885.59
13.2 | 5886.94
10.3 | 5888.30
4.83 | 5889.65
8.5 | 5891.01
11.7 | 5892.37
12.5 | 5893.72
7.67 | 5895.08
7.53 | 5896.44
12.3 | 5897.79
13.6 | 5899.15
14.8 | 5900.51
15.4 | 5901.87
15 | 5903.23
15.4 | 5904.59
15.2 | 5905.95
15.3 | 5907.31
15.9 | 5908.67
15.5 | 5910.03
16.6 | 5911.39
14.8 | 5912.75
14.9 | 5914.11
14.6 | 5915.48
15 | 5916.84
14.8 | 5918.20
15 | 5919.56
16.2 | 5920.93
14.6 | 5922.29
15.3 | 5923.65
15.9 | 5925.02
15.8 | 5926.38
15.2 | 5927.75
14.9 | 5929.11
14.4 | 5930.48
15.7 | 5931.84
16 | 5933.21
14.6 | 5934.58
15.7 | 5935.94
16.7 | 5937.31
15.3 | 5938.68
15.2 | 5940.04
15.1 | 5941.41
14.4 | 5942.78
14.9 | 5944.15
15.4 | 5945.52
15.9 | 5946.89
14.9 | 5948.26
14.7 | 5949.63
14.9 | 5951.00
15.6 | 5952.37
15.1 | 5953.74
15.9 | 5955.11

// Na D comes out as 5.1 Angstrom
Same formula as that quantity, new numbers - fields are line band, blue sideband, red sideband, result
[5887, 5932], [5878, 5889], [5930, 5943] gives 2.82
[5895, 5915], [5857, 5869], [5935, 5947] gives 1.24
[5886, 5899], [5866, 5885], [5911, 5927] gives 4.47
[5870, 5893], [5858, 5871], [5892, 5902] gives -0.30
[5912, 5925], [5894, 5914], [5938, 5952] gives -0.67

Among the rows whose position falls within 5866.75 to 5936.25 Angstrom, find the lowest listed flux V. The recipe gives 4.83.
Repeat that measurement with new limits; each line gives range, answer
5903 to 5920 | 14.6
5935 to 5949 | 14.4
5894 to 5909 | 7.53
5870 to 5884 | 14.7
